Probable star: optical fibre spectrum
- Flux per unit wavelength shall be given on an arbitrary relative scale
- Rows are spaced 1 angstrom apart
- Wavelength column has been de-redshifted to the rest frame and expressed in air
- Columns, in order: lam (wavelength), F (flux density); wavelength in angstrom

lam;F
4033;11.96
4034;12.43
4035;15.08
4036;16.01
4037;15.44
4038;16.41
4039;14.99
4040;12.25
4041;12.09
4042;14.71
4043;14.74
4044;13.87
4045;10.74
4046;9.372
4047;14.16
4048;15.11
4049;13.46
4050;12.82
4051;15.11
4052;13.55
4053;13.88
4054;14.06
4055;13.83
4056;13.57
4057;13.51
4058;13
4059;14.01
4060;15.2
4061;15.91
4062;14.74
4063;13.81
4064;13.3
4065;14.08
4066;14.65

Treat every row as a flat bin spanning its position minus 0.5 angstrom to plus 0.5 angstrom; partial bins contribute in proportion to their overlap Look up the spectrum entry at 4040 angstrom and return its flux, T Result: 12.25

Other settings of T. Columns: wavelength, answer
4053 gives 13.88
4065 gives 14.08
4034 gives 12.43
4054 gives 14.06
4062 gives 14.74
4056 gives 13.57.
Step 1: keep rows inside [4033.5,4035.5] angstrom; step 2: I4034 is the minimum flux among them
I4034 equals 12.43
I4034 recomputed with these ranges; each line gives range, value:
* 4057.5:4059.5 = 13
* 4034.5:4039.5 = 14.99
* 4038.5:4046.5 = 9.372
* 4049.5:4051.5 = 12.82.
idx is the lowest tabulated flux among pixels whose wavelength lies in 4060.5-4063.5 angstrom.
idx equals 13.81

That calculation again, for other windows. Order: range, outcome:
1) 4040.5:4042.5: 12.09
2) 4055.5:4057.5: 13.51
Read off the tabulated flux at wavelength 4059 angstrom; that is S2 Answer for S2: 14.01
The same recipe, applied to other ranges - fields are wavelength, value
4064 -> 13.3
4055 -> 13.83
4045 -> 10.74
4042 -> 14.71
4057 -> 13.51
